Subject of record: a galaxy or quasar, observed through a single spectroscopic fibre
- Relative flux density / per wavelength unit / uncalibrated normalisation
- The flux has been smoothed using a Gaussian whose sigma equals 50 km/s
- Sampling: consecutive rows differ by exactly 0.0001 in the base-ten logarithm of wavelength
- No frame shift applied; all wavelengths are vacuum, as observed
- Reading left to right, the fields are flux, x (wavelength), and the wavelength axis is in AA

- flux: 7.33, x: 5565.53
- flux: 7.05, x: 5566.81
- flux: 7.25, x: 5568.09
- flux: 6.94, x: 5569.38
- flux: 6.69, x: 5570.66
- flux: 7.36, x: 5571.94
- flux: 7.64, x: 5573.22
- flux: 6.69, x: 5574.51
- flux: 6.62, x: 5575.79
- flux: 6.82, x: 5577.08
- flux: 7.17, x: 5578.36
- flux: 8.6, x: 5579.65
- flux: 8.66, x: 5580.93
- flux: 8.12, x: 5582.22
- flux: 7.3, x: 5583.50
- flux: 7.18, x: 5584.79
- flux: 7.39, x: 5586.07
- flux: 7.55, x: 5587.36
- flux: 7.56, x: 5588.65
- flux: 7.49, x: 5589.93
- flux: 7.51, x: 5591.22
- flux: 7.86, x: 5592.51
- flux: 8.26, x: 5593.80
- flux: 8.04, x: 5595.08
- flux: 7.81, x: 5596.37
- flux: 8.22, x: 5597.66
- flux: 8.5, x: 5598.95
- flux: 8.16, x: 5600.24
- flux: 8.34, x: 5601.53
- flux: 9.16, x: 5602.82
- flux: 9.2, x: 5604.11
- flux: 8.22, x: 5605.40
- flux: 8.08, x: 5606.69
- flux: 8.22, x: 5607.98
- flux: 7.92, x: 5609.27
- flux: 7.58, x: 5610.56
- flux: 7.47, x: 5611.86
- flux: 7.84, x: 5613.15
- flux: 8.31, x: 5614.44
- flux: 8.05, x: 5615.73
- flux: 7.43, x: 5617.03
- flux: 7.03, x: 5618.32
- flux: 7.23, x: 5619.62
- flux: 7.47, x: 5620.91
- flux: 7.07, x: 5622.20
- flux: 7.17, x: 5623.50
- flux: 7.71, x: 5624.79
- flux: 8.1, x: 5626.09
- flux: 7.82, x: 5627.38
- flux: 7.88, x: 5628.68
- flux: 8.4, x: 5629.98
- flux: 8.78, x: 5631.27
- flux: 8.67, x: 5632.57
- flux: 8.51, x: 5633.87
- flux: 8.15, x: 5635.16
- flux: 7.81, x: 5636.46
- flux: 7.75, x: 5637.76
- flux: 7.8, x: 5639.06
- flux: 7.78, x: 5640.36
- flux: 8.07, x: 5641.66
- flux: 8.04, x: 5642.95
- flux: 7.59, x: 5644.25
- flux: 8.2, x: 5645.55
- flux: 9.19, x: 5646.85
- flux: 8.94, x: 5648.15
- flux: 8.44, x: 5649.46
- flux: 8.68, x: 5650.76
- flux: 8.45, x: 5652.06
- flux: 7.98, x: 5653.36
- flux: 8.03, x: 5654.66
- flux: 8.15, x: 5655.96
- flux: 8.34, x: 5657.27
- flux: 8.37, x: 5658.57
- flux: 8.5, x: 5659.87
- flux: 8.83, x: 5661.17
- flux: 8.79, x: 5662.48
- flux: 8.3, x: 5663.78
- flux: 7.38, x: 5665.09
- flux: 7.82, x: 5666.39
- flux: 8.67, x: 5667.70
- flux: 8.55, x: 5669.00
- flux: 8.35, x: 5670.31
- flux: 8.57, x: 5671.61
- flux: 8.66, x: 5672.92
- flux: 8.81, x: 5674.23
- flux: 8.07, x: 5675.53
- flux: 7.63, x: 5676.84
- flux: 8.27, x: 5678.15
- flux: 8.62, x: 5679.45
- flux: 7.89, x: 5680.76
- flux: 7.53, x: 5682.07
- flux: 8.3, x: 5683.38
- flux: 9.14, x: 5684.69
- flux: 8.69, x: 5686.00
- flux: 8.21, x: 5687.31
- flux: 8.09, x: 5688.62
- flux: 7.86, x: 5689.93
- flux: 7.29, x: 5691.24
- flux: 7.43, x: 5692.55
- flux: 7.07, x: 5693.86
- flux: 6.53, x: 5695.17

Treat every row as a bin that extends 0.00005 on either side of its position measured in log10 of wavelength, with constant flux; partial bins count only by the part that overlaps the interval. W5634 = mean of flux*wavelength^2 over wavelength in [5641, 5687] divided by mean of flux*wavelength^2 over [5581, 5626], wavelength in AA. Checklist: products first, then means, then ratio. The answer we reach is 1.09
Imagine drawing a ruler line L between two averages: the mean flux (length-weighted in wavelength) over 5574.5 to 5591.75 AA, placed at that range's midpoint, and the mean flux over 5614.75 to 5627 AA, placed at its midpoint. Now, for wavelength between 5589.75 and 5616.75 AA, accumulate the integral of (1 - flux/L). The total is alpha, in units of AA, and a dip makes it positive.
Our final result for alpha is -2.2 AA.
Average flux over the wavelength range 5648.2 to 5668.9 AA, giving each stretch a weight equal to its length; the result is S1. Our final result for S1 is 8.34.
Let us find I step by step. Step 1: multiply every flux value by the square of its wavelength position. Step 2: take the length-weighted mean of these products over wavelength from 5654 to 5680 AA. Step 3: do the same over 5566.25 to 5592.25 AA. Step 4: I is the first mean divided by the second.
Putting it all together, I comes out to 1.16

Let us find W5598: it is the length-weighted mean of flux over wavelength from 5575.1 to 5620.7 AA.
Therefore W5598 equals 7.85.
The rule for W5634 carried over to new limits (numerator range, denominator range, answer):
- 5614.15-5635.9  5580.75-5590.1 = 1.05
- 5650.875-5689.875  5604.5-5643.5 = 1.07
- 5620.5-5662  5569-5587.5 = 1.13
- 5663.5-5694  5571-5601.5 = 1.10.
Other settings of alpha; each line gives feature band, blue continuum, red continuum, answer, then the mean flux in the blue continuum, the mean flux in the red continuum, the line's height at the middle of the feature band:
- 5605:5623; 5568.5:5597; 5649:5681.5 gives 0.3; 7.51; 8.32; 7.82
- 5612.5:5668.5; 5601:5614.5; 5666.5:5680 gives 1.5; 8.21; 8.4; 8.3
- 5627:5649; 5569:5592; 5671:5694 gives -1.1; 7.41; 8.14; 7.82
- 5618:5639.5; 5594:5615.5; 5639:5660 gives 1.0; 8.19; 8.28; 8.24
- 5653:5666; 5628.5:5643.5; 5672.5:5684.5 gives -0.1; 8.15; 8.22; 8.19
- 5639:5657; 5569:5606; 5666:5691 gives -0.3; 7.77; 8.29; 8.11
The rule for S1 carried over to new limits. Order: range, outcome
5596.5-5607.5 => 8.45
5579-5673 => 8.08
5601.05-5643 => 7.97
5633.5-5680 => 8.28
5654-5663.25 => 8.43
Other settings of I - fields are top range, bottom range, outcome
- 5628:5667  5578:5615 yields 1.05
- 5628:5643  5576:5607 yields 1.04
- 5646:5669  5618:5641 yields 1.08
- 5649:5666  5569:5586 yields 1.16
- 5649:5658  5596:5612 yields 1.02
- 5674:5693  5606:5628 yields 1.08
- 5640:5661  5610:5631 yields 1.09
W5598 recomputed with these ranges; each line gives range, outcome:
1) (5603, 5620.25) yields 7.92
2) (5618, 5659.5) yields 8.06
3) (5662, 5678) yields 8.29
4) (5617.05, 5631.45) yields 7.65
